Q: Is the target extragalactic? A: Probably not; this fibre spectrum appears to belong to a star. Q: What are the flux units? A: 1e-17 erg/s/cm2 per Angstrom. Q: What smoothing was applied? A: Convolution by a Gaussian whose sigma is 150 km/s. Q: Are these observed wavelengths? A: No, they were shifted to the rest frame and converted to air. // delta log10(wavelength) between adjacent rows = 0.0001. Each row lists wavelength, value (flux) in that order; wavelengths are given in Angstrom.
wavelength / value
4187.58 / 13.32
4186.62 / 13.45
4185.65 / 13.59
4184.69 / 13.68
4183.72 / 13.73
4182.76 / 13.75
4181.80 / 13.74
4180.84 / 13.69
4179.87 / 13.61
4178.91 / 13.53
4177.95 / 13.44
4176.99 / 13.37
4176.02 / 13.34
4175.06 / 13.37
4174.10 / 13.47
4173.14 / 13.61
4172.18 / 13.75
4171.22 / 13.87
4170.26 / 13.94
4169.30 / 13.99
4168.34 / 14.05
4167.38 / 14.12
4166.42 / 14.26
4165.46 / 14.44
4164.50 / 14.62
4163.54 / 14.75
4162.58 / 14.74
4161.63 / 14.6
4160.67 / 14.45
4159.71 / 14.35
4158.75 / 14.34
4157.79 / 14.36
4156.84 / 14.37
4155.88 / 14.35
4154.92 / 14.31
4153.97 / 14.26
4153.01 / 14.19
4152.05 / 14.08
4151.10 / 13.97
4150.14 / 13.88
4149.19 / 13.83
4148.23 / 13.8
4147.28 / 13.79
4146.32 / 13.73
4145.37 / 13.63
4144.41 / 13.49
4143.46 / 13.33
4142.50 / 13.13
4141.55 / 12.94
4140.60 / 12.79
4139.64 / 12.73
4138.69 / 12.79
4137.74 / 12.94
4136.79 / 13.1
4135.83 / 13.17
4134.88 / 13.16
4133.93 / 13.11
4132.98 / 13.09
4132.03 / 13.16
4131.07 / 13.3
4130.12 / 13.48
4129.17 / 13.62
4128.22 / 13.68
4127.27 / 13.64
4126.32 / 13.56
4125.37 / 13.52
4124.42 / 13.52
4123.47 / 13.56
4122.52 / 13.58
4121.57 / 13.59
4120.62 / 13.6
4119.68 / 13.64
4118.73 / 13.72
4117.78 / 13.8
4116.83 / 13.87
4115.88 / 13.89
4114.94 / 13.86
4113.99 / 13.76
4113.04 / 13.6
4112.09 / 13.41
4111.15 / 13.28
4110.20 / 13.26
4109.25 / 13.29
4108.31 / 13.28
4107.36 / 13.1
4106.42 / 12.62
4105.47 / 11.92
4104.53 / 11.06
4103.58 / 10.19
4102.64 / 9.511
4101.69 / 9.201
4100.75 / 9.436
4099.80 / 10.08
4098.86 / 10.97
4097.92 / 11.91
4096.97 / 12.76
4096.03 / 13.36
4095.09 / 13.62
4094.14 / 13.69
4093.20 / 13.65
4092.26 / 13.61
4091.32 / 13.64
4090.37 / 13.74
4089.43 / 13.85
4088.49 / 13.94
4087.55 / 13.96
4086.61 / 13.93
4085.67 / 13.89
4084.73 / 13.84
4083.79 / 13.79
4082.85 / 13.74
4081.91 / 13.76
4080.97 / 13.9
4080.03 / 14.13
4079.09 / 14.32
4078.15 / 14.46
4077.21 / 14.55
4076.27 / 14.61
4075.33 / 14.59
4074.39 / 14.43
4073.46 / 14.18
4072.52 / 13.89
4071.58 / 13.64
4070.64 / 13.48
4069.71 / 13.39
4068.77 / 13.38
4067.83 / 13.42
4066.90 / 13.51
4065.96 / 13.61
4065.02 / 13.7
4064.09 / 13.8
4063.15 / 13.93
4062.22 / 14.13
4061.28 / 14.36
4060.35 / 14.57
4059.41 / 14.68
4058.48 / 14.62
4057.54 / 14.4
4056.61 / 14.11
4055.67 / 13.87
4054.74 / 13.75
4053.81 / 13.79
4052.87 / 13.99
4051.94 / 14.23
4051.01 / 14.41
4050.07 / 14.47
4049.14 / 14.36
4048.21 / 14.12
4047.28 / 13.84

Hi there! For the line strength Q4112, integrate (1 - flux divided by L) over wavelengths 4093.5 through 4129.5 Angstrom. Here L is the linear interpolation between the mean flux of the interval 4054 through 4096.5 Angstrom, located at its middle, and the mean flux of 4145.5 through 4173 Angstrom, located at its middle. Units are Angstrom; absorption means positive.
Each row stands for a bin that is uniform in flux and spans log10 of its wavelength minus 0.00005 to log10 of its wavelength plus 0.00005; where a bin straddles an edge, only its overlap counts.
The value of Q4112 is 3.2 Angstrom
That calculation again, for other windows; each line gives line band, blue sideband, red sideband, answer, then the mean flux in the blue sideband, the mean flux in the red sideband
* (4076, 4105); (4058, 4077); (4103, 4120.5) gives 1.32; 14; 13.1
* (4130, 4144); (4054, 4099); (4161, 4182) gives 0.83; 13.8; 13.9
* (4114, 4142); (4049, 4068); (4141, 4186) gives 1.14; 14.1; 13.9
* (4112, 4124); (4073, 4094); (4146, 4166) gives 0.37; 14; 14.3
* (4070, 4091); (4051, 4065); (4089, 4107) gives -1.71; 14.2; 12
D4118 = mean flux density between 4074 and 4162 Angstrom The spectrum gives 13.4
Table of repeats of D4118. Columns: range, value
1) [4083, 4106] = 12.5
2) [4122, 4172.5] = 13.8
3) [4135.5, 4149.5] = 13.3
